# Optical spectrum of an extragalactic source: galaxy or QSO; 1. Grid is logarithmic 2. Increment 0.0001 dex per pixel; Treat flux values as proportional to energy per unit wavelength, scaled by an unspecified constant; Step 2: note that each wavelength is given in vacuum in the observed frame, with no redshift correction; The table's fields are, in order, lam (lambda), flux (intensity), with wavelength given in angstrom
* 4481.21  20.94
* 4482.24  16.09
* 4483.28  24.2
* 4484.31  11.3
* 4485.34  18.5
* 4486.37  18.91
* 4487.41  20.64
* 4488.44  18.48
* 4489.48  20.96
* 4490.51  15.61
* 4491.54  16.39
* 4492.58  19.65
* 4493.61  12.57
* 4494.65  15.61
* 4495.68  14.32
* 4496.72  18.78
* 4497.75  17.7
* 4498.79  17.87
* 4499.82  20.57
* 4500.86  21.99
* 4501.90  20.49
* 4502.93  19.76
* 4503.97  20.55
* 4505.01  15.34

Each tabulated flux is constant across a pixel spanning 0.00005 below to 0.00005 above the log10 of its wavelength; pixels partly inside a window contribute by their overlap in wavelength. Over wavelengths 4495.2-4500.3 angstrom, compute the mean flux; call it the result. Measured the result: 17.9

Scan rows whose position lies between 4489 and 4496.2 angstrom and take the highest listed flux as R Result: 20.96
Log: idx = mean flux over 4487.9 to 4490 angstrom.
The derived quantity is 19.7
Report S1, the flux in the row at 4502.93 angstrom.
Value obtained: 19.76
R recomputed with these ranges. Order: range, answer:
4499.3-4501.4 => 21.99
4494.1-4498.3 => 18.78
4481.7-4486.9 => 24.2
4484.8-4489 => 20.64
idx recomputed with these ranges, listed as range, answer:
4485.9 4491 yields 18.9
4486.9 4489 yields 19.6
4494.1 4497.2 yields 16.1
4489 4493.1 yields 18.1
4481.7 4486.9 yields 17.8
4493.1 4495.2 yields 14.1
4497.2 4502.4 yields 19.7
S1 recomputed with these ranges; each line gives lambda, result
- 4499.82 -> 20.57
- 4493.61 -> 12.57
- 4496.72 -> 18.78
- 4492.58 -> 19.65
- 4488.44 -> 18.48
